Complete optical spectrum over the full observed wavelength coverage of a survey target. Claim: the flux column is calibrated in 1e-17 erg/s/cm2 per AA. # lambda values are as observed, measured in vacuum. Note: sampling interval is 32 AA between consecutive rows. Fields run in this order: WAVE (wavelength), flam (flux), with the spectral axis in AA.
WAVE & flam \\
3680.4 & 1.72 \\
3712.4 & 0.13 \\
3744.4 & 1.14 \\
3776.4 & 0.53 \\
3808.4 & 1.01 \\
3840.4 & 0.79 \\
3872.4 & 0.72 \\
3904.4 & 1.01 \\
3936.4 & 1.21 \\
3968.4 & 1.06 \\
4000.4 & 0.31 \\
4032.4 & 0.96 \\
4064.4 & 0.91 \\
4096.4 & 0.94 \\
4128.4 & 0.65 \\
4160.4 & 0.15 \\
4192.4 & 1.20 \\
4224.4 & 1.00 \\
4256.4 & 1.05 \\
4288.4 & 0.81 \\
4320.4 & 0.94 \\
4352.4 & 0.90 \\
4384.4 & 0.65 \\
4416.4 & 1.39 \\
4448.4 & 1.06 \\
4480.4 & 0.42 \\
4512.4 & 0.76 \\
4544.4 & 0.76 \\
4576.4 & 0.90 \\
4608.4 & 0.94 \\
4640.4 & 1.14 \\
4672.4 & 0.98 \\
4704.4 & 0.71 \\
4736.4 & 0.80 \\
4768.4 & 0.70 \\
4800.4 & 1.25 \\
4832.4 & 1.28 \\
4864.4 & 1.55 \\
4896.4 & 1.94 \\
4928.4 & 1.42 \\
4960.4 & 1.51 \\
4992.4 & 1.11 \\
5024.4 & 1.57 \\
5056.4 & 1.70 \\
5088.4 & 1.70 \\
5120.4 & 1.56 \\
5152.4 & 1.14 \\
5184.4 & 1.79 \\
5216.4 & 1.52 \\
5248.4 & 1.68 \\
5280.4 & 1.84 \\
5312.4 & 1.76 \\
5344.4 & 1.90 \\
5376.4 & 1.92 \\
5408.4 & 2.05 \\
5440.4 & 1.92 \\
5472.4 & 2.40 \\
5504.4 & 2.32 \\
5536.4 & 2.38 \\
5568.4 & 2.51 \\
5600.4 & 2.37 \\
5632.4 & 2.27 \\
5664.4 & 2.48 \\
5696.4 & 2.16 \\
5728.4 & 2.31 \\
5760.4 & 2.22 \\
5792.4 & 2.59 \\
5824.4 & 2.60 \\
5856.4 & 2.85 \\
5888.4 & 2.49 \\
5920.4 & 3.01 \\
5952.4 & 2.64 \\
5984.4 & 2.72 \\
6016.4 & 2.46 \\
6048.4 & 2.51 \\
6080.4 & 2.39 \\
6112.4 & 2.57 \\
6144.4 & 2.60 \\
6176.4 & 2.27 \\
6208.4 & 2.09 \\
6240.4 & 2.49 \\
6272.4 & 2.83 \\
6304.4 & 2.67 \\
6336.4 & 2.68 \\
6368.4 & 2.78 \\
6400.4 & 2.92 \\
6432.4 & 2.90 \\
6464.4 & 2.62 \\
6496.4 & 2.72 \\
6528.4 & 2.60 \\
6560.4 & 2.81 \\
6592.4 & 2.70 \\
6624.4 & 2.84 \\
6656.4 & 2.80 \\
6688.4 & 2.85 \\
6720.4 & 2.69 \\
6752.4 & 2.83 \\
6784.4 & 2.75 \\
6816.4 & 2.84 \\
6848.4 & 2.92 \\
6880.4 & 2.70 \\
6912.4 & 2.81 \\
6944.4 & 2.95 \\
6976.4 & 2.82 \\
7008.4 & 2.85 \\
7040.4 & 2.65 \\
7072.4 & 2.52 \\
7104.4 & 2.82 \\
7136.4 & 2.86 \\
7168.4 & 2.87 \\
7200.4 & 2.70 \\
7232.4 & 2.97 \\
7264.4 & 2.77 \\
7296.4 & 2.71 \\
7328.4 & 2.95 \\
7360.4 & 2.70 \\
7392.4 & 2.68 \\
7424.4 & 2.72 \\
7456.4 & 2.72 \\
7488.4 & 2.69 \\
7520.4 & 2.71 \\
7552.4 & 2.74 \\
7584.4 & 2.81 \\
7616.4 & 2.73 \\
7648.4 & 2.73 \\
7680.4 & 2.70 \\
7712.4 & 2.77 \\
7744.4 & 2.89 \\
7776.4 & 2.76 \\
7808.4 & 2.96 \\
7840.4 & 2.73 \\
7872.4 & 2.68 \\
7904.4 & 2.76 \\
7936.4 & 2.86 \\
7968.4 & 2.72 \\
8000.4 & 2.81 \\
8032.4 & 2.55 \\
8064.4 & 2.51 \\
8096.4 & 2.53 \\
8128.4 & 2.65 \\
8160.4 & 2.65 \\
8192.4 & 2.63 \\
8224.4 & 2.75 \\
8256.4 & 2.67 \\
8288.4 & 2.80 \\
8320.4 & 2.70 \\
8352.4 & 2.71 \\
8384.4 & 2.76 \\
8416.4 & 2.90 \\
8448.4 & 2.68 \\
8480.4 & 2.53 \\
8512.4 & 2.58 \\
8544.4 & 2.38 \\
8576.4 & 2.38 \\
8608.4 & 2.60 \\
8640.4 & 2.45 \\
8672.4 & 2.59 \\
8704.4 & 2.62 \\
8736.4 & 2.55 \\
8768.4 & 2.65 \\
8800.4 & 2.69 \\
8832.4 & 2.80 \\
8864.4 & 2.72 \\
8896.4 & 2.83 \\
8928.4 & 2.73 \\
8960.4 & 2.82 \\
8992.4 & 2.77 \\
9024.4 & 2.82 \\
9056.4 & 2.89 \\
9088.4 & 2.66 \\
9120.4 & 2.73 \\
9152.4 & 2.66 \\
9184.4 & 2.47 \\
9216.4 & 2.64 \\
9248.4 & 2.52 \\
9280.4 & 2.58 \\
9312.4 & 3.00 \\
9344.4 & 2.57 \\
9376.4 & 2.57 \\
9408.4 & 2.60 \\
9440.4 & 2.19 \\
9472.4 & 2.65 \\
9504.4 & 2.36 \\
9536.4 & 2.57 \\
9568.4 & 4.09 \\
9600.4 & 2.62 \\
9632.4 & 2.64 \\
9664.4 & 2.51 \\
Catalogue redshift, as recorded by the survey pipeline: 0.198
